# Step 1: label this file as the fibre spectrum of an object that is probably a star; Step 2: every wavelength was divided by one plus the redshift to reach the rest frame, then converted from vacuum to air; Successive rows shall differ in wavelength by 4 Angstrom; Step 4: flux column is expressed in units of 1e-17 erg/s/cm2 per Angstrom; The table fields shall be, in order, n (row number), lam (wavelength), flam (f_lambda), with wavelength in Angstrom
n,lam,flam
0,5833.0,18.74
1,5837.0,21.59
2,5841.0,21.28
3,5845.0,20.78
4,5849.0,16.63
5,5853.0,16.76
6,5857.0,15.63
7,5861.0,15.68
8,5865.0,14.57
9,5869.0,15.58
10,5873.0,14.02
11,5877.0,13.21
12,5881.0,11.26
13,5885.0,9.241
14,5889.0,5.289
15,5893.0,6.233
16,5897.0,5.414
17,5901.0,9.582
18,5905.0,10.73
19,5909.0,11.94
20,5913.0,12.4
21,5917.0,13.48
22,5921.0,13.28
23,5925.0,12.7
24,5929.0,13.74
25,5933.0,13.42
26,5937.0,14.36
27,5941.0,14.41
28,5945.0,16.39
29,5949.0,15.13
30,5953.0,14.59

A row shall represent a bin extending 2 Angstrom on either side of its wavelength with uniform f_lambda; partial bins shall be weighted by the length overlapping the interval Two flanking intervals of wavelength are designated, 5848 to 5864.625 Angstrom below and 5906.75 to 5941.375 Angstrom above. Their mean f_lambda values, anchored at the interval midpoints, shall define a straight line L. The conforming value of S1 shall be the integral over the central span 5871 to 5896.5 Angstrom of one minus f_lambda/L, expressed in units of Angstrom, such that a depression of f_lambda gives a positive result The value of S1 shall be 9.1 Angstrom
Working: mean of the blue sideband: 16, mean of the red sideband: 13.2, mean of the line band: 9.61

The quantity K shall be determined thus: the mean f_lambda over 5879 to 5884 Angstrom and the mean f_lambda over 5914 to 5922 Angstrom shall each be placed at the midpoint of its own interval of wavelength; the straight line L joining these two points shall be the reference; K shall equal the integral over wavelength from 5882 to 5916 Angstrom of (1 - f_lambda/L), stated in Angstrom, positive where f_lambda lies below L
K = 8.6 Angstrom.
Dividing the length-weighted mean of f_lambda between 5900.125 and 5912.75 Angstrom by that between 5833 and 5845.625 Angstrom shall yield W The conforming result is 0.53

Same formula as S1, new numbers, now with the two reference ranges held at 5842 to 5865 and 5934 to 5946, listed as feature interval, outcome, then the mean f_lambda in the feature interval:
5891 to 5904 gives 6.98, 7.36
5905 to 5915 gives 2.38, 11.9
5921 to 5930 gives 1.19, 13.2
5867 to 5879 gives 1.66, 14.3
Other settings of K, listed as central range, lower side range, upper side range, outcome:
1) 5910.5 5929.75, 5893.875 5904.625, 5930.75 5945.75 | -2.9 Angstrom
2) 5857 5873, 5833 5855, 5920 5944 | 2.5 Angstrom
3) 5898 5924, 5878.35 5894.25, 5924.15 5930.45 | -0.8 Angstrom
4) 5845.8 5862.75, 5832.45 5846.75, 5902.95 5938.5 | 2.5 Angstrom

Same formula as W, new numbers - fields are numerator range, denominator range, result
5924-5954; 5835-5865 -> 0.80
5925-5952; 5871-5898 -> 1.54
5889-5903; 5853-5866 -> 0.44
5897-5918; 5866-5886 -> 0.85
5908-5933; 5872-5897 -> 1.39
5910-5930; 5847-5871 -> 0.82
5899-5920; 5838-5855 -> 0.62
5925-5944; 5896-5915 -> 1.36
